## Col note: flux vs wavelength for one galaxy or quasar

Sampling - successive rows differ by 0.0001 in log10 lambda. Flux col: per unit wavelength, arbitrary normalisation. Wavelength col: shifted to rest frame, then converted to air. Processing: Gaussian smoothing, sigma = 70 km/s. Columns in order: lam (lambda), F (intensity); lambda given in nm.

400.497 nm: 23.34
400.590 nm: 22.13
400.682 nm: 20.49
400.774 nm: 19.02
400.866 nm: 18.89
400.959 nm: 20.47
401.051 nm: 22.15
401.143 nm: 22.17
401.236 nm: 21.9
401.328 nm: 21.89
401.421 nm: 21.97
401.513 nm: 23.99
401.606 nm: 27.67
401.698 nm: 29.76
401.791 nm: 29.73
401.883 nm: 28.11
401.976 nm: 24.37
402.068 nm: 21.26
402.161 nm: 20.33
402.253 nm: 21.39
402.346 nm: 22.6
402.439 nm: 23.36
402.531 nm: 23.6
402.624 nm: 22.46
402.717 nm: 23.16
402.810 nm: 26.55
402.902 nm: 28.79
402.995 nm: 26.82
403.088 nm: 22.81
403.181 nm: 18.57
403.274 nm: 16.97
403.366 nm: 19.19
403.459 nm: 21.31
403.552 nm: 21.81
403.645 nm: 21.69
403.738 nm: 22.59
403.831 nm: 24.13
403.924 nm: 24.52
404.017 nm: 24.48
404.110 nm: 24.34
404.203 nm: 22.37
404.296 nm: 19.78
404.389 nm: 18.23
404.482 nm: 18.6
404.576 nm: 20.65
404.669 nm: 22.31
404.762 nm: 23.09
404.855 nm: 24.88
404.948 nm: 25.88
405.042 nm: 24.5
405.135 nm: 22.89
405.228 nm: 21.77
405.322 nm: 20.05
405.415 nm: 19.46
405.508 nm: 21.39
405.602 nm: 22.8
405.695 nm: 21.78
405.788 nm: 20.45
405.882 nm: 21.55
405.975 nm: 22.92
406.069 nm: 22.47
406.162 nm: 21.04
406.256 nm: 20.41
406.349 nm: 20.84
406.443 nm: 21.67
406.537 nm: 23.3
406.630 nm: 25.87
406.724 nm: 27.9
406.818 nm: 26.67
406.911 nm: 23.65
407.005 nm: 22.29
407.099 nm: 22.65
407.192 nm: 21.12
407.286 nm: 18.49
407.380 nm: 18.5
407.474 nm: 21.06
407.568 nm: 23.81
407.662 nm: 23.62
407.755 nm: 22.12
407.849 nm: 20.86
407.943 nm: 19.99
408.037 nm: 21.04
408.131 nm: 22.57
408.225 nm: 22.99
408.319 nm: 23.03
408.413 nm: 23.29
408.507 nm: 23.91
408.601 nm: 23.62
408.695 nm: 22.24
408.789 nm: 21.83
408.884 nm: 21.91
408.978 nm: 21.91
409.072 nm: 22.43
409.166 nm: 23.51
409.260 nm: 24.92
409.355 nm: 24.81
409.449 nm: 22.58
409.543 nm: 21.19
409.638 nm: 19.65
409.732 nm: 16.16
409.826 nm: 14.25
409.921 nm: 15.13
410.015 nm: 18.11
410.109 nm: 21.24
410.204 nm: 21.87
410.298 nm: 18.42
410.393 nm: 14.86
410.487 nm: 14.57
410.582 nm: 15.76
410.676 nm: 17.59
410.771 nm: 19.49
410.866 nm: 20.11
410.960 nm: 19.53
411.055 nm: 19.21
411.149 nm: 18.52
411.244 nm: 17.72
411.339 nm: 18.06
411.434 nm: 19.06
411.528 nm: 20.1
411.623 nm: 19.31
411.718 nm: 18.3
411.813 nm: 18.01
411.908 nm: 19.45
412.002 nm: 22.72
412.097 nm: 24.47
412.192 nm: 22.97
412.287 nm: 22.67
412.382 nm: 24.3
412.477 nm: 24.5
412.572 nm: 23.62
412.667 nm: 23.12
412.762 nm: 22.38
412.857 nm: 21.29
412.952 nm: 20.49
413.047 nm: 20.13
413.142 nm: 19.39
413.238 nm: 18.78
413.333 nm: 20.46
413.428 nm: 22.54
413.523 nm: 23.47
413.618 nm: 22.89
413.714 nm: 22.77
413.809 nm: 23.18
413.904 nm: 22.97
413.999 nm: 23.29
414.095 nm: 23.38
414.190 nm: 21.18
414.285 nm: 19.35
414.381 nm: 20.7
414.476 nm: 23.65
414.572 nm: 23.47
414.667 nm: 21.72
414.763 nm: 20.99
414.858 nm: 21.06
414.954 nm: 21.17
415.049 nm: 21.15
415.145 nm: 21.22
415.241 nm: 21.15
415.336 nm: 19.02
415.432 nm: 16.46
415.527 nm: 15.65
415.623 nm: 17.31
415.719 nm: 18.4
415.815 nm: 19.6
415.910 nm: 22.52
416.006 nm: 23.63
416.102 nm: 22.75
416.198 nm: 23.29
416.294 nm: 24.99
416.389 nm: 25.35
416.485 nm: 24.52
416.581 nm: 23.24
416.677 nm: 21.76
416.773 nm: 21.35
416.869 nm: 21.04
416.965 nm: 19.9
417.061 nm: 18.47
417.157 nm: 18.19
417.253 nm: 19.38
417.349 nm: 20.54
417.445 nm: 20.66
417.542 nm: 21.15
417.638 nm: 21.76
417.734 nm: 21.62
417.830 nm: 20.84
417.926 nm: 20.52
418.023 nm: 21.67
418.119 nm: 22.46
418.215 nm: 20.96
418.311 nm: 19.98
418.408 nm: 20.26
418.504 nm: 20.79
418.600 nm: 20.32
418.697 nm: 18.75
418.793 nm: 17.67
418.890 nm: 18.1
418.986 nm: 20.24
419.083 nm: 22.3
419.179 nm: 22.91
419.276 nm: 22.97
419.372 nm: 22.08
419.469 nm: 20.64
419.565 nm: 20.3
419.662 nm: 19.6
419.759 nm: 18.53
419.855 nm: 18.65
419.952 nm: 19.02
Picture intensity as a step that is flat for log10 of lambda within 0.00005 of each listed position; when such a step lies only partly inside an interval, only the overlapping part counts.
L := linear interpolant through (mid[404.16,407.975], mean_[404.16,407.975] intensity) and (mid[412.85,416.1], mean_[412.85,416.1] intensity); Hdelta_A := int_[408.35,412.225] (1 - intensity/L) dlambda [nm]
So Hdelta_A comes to 0.27 nm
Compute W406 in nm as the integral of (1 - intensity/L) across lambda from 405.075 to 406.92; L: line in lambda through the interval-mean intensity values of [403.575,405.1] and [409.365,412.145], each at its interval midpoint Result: -0.07 nm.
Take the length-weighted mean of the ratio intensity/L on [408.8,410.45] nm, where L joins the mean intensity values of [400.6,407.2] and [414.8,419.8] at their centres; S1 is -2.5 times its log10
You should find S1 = 0.09 mag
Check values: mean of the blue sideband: 22.7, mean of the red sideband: 20.8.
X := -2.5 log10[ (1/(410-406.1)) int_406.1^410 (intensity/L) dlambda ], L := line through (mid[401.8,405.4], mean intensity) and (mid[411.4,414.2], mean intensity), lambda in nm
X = 0.02 mag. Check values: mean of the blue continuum 22.7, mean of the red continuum 21.7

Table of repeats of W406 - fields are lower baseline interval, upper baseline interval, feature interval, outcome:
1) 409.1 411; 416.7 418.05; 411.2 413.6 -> -0.182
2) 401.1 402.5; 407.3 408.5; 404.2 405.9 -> 0.088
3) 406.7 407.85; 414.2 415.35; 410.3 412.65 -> 0.215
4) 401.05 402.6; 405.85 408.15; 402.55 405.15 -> 0.072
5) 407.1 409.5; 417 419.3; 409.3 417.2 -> 0.257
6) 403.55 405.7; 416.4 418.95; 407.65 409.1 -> -0.033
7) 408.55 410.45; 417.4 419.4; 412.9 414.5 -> -0.077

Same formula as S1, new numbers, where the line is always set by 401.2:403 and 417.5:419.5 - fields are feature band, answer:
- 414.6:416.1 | 0.07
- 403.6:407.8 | 0.06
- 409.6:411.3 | 0.25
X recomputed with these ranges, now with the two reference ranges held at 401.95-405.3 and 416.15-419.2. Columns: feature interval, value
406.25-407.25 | -0.056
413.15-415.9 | 0.023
